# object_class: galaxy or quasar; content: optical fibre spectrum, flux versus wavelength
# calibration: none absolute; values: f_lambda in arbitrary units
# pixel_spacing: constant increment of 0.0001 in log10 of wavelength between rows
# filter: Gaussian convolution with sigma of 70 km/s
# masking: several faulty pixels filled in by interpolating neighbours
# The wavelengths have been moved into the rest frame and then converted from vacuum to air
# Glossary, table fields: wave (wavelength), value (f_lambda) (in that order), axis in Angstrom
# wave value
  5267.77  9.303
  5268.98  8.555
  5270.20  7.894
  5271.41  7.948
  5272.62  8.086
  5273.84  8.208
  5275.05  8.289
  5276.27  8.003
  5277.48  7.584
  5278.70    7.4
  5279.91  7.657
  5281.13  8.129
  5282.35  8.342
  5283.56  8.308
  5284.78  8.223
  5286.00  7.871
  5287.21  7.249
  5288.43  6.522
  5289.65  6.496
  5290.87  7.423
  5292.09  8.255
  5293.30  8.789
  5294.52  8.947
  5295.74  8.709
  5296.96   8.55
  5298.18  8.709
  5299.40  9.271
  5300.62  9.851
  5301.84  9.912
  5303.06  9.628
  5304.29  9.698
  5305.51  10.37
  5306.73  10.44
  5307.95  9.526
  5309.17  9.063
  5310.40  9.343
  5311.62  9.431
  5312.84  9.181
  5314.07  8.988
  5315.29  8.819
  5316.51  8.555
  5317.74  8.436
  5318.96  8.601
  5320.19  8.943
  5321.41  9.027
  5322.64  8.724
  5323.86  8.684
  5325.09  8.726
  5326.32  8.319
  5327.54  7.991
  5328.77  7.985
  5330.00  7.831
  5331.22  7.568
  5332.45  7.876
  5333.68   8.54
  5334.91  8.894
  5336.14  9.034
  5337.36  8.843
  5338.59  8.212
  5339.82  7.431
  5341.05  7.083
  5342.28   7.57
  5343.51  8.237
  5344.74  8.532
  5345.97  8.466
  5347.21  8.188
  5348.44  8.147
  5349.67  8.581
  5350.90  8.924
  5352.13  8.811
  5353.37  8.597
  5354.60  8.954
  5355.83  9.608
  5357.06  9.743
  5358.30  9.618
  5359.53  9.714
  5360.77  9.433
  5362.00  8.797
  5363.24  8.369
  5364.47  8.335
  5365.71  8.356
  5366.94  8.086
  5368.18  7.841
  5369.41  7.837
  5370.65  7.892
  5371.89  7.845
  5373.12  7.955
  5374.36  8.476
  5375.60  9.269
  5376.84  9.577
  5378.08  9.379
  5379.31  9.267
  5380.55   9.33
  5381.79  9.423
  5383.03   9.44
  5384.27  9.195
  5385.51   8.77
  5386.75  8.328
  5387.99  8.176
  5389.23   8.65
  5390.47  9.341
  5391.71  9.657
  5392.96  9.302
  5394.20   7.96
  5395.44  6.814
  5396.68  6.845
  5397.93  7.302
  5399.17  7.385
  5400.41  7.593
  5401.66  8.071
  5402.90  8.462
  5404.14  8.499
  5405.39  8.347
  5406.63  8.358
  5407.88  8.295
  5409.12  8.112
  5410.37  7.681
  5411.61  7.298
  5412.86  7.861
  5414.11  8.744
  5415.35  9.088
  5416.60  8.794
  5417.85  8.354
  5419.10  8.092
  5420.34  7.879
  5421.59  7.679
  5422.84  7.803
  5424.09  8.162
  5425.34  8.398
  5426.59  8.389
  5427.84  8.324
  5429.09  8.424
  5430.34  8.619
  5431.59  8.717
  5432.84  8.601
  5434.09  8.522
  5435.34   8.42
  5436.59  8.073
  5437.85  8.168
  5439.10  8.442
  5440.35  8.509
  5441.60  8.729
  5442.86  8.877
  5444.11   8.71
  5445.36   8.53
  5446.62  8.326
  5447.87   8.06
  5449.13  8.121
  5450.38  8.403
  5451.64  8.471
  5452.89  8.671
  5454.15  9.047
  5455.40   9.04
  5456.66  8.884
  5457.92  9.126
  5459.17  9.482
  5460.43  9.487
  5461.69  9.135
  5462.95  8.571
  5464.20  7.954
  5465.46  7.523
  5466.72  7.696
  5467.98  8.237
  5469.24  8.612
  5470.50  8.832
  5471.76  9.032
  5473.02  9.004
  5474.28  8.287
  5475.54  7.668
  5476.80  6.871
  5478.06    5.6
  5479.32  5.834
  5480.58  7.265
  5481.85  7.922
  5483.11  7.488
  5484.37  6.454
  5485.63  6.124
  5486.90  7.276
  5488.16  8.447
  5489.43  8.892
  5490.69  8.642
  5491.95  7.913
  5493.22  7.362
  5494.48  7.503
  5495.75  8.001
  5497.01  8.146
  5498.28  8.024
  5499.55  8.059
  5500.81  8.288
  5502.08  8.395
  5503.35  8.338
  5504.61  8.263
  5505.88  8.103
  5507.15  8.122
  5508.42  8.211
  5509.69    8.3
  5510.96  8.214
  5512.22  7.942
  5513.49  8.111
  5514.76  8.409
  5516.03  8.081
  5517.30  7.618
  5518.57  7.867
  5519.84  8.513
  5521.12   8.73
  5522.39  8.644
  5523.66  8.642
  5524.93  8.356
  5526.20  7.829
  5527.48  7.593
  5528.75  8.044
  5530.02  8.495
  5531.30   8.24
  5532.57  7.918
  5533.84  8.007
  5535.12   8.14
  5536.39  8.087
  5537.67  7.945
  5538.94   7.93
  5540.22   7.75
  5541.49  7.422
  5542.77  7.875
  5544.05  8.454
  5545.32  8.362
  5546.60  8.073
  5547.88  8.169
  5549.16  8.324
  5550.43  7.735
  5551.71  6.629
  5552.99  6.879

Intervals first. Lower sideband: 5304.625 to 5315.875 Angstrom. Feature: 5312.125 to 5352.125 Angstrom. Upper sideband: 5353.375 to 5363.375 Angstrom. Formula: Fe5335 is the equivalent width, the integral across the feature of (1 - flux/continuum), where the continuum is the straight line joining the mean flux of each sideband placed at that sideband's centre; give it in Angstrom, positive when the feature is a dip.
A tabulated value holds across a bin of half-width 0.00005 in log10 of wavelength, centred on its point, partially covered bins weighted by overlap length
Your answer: 4.15 Angstrom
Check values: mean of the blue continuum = 9.47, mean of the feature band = 8.41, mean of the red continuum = 9.28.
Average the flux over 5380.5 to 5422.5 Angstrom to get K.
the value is 8.31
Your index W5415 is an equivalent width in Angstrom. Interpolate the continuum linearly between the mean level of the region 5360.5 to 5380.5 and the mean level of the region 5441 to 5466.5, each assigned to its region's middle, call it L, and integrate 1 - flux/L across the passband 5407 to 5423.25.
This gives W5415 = 0.9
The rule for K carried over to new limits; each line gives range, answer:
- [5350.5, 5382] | 8.82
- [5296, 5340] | 8.87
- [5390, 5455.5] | 8.3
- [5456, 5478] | 8.42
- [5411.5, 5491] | 8.23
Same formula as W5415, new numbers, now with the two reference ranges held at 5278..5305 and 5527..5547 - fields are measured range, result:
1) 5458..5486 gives 0.7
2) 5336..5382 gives -1.9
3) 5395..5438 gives 0.3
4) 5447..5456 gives -0.4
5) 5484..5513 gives 0.4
